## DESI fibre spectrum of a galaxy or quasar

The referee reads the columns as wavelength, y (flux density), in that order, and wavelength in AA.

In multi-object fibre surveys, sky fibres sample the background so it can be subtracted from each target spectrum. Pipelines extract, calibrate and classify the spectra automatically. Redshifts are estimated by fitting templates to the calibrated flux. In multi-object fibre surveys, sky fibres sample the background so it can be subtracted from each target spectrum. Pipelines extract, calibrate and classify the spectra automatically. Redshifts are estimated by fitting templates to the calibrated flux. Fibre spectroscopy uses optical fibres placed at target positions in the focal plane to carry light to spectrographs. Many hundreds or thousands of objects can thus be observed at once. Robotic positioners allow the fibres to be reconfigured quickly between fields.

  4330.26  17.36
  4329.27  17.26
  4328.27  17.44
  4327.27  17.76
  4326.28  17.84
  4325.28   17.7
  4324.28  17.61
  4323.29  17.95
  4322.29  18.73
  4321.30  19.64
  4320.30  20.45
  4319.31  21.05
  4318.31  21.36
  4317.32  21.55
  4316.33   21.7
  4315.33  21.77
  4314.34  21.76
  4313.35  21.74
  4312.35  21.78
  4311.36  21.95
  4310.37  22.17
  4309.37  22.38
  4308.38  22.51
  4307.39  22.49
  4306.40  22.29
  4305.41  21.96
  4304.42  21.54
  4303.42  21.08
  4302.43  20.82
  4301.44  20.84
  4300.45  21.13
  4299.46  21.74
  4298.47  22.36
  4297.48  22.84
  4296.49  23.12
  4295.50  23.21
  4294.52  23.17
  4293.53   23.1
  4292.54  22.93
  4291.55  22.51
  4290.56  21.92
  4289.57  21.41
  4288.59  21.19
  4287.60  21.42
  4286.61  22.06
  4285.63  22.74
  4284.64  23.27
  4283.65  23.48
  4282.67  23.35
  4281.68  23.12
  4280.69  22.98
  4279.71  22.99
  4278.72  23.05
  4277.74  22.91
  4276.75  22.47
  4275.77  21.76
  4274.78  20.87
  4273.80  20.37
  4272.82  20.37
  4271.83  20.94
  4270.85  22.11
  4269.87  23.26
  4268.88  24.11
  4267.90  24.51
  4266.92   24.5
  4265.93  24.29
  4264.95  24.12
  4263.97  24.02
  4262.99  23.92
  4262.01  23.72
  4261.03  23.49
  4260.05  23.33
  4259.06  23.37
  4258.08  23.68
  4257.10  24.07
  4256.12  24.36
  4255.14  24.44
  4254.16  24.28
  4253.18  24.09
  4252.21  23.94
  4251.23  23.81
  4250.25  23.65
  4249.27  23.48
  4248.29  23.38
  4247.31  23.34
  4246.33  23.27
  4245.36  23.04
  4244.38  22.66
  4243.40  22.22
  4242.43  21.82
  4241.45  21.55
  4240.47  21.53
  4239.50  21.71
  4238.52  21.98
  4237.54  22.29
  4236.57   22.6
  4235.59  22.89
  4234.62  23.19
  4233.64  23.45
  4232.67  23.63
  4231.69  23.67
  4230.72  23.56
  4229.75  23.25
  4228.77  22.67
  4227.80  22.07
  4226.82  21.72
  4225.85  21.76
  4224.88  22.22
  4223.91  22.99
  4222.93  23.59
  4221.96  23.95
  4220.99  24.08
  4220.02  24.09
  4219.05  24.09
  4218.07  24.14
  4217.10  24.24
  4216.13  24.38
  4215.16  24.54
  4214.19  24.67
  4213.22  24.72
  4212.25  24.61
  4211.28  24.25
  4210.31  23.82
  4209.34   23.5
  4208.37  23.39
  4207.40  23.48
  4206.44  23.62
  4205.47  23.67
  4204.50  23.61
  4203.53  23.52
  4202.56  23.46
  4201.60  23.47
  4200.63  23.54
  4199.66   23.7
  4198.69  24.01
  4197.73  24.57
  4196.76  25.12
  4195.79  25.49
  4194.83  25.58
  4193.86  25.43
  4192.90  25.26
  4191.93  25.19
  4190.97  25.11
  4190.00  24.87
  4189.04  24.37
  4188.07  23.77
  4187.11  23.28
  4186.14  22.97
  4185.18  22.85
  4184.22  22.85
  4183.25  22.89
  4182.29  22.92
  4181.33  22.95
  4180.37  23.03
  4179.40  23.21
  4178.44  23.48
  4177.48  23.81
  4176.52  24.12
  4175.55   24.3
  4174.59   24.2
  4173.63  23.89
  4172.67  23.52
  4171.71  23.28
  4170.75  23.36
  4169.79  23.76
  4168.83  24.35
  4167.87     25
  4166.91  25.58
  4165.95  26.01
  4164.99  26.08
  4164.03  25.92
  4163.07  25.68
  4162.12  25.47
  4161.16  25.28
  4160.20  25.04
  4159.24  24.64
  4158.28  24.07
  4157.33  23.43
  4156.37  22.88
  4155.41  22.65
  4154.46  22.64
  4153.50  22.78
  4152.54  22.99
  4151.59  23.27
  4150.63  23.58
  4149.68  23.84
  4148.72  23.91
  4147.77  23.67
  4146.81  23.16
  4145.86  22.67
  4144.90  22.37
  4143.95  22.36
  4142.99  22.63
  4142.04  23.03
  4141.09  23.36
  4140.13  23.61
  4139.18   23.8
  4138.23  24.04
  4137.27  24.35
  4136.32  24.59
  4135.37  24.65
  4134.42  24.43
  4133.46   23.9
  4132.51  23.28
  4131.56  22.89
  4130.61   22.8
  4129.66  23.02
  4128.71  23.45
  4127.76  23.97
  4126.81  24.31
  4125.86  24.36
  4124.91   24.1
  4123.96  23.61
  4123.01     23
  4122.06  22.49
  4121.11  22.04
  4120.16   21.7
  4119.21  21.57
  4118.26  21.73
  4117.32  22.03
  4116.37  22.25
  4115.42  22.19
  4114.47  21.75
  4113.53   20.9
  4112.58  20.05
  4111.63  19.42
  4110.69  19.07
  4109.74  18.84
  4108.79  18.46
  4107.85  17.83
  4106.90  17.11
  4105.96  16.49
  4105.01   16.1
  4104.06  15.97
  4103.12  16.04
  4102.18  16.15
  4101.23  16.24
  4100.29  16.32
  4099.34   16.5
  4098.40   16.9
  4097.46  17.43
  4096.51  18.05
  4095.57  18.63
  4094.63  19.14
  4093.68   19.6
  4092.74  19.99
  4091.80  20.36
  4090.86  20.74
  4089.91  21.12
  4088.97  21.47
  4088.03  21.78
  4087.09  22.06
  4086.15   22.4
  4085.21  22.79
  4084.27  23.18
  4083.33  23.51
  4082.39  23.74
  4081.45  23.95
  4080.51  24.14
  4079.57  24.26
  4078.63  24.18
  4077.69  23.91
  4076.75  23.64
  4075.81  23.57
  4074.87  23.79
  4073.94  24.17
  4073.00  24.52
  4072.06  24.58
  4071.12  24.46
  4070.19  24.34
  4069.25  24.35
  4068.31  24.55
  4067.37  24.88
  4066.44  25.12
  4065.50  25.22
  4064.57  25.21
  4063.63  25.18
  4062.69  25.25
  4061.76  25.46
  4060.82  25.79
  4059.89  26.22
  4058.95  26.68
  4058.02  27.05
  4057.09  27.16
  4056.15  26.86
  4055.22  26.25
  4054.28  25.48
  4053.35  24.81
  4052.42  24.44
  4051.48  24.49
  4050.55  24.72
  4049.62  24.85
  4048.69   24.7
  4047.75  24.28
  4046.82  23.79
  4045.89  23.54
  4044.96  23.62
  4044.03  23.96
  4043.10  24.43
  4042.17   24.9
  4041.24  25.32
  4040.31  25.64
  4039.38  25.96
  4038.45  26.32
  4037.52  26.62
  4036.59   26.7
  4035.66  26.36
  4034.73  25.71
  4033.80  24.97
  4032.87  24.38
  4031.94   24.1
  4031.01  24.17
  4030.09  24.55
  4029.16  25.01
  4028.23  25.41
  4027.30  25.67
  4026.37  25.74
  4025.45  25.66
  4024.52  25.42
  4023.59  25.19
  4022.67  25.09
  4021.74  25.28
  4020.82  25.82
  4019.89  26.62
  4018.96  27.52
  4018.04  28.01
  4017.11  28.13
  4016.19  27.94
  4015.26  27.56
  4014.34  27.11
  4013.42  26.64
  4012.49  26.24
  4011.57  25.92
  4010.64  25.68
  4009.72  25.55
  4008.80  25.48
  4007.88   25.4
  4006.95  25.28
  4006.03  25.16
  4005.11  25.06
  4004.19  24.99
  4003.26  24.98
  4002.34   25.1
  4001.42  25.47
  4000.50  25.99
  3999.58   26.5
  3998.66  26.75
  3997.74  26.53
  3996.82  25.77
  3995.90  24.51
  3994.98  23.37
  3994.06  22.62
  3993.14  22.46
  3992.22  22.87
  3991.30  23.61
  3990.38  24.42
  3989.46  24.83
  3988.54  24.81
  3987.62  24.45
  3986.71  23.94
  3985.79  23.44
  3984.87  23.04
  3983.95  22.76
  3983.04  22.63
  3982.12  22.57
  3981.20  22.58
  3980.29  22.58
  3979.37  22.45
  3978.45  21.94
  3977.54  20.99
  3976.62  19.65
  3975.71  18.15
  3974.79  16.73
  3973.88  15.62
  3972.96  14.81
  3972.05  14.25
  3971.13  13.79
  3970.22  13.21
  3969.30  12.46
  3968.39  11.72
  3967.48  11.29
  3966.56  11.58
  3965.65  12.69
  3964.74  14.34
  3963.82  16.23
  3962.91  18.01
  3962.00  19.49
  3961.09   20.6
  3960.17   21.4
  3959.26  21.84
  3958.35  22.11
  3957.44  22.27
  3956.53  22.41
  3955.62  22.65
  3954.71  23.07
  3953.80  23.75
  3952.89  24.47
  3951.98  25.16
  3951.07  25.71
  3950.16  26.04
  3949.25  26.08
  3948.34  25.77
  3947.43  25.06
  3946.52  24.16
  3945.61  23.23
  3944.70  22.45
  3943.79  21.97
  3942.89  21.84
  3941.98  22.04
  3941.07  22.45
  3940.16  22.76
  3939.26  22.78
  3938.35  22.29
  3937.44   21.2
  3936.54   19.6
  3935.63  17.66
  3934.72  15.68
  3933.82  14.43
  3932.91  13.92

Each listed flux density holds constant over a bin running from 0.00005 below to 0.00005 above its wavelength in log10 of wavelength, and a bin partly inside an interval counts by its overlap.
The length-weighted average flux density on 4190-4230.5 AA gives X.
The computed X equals 23.9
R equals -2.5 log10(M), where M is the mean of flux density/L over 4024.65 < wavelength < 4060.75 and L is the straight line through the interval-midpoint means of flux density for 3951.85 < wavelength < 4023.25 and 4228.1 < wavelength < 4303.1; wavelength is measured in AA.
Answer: -0.13 mag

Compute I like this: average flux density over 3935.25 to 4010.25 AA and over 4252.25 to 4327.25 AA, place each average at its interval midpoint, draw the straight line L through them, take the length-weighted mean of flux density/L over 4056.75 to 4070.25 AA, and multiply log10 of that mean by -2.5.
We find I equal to -0.16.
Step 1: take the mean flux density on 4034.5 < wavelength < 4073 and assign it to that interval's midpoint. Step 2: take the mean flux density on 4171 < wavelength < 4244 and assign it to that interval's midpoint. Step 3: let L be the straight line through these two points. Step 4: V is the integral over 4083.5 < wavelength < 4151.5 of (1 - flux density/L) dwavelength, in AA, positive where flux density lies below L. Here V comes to 8.9 AA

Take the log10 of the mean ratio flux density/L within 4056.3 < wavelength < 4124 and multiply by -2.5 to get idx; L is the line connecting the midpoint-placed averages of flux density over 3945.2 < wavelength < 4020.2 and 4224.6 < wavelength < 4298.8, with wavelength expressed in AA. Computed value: 0.04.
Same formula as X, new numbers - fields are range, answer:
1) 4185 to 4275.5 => 23.5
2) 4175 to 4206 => 23.9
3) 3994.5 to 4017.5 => 25.9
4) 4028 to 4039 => 25.4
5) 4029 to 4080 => 25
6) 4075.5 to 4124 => 20.5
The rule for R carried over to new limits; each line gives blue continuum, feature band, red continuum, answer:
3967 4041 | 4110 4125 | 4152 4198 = 0.11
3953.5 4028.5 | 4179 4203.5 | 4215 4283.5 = -0.05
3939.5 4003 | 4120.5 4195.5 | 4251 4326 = -0.09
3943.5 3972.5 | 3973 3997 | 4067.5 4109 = -0.11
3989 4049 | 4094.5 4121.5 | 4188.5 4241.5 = 0.29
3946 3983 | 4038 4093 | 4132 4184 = -0.11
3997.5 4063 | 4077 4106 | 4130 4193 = 0.22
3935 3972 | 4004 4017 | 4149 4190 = -0.22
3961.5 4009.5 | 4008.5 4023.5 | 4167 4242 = -0.23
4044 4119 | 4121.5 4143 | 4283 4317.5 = -0.07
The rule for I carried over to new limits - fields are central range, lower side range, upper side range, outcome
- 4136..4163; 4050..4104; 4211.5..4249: -0.03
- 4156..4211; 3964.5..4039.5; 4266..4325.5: -0.08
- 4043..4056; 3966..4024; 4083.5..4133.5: -0.13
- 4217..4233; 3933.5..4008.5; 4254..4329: -0.06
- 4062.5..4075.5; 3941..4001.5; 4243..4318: -0.13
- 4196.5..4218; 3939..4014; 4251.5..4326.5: -0.08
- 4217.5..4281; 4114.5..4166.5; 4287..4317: -0.03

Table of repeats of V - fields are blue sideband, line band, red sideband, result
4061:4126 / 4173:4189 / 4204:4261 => -0.5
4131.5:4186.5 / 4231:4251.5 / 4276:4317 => 0.1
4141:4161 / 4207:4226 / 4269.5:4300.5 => -0.9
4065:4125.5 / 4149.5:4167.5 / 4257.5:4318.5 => -2.2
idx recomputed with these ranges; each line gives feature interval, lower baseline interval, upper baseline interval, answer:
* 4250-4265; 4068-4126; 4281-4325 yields -0.11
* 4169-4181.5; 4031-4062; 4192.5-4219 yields 0.04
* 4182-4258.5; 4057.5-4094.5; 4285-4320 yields -0.05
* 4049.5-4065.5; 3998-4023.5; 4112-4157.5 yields -0.03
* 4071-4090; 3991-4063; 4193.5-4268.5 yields 0.07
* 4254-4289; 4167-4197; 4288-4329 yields -0.05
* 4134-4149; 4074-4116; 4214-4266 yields -0.11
